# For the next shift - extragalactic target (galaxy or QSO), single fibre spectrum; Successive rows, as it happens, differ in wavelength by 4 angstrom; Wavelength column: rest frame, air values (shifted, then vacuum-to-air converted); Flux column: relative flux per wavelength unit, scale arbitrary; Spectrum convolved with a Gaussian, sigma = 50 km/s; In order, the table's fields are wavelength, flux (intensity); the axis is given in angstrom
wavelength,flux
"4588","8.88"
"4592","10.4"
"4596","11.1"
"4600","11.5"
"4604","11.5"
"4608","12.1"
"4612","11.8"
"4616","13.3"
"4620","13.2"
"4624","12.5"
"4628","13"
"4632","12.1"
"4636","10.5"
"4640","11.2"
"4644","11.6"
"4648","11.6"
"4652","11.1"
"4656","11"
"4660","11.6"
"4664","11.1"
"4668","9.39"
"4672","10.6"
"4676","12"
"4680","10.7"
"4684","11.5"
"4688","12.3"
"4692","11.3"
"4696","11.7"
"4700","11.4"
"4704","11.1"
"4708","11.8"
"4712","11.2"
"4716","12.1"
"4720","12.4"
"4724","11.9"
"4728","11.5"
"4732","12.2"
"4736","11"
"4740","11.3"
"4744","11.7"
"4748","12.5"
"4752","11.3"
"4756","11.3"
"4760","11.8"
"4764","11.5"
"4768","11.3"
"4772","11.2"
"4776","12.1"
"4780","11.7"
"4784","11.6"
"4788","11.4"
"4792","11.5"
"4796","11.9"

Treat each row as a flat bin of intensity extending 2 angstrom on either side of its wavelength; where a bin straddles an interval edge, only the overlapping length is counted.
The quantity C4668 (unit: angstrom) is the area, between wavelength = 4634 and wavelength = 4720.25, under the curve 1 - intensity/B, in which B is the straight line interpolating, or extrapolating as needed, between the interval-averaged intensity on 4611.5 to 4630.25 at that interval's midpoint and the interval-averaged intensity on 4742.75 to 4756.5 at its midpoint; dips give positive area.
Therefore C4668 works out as 7.3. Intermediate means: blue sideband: 12.8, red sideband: 11.7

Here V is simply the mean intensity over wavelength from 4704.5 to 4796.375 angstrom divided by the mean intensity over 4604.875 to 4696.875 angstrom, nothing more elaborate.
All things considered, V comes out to 1.00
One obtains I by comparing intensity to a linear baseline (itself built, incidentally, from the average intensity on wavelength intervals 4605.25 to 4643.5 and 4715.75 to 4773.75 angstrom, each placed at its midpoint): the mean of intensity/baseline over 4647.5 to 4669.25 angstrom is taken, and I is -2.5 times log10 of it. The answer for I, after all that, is 0.10 mag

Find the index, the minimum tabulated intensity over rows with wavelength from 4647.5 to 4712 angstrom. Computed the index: 9.39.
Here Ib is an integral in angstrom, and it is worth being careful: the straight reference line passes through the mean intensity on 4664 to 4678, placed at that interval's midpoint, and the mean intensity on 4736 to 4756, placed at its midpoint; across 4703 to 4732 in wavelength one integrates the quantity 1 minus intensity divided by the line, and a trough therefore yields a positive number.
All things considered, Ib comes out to -1.3 angstrom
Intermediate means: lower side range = 10.7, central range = 11.8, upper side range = 11.6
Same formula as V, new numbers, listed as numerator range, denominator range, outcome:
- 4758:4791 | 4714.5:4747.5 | 0.98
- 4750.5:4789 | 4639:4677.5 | 1.04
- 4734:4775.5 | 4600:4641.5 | 0.95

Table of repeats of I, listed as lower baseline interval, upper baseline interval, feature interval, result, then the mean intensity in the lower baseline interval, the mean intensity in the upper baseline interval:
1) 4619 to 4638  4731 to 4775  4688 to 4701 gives 0.02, 12.2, 11.6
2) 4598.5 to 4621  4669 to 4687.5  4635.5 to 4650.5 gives 0.04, 12.2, 11.2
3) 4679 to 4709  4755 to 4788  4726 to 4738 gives 0.00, 11.5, 11.6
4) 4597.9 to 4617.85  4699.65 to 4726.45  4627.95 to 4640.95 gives 0.04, 12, 11.7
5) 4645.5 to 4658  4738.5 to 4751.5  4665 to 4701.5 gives 0.02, 11.2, 11.8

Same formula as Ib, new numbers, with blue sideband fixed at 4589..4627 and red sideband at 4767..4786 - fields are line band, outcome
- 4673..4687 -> 0.42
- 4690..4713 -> 0.58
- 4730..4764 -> 0.04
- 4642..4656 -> 0.52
